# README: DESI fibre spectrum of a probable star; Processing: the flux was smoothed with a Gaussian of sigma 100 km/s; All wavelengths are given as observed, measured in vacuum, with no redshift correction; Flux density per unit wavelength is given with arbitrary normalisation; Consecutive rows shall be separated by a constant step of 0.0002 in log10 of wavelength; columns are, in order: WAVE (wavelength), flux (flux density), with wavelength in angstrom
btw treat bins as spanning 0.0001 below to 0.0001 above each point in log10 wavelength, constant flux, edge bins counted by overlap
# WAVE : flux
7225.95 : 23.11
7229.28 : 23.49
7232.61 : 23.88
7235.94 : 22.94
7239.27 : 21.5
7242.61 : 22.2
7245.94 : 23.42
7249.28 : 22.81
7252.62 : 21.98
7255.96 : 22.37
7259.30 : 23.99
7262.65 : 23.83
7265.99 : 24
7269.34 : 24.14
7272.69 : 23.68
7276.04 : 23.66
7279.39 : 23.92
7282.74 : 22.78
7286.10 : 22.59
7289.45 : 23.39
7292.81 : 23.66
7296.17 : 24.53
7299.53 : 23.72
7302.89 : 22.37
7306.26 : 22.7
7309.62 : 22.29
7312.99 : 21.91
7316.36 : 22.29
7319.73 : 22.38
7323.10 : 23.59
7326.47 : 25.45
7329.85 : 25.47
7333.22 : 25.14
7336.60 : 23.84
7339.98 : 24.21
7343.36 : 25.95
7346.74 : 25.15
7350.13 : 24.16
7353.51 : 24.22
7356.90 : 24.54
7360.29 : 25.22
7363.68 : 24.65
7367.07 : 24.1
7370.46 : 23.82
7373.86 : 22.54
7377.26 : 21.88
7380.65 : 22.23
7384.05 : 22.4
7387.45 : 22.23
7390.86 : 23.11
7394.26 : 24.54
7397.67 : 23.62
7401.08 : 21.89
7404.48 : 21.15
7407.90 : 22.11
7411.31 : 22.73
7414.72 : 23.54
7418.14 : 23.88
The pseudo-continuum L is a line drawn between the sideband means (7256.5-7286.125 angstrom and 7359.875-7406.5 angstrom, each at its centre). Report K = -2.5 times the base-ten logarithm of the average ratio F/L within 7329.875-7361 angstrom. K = -0.07 mag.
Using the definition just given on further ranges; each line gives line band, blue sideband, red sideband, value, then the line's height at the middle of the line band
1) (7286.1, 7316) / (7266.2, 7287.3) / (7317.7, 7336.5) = 0.04 mag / 23.9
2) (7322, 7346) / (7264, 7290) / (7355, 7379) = -0.05 mag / 23.7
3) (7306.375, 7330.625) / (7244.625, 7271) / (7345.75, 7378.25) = 0.02 mag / 23.7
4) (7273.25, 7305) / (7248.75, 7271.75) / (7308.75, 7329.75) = -0.01 mag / 23.3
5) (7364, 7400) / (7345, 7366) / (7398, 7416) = 0.02 mag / 23.5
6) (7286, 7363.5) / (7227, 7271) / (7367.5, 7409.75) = -0.05 mag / 22.9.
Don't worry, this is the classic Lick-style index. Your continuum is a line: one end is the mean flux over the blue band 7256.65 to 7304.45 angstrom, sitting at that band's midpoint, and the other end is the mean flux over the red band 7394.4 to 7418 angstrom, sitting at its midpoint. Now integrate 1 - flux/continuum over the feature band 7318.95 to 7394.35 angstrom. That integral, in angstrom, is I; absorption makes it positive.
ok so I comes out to -2.9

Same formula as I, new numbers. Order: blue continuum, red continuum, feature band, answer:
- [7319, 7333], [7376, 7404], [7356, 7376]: -0.6 angstrom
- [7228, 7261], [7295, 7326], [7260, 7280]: -0.9 angstrom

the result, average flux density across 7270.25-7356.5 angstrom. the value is 23.7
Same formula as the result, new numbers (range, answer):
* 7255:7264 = 23.5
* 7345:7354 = 24.6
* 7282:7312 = 23.1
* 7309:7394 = 23.7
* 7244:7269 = 23.2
